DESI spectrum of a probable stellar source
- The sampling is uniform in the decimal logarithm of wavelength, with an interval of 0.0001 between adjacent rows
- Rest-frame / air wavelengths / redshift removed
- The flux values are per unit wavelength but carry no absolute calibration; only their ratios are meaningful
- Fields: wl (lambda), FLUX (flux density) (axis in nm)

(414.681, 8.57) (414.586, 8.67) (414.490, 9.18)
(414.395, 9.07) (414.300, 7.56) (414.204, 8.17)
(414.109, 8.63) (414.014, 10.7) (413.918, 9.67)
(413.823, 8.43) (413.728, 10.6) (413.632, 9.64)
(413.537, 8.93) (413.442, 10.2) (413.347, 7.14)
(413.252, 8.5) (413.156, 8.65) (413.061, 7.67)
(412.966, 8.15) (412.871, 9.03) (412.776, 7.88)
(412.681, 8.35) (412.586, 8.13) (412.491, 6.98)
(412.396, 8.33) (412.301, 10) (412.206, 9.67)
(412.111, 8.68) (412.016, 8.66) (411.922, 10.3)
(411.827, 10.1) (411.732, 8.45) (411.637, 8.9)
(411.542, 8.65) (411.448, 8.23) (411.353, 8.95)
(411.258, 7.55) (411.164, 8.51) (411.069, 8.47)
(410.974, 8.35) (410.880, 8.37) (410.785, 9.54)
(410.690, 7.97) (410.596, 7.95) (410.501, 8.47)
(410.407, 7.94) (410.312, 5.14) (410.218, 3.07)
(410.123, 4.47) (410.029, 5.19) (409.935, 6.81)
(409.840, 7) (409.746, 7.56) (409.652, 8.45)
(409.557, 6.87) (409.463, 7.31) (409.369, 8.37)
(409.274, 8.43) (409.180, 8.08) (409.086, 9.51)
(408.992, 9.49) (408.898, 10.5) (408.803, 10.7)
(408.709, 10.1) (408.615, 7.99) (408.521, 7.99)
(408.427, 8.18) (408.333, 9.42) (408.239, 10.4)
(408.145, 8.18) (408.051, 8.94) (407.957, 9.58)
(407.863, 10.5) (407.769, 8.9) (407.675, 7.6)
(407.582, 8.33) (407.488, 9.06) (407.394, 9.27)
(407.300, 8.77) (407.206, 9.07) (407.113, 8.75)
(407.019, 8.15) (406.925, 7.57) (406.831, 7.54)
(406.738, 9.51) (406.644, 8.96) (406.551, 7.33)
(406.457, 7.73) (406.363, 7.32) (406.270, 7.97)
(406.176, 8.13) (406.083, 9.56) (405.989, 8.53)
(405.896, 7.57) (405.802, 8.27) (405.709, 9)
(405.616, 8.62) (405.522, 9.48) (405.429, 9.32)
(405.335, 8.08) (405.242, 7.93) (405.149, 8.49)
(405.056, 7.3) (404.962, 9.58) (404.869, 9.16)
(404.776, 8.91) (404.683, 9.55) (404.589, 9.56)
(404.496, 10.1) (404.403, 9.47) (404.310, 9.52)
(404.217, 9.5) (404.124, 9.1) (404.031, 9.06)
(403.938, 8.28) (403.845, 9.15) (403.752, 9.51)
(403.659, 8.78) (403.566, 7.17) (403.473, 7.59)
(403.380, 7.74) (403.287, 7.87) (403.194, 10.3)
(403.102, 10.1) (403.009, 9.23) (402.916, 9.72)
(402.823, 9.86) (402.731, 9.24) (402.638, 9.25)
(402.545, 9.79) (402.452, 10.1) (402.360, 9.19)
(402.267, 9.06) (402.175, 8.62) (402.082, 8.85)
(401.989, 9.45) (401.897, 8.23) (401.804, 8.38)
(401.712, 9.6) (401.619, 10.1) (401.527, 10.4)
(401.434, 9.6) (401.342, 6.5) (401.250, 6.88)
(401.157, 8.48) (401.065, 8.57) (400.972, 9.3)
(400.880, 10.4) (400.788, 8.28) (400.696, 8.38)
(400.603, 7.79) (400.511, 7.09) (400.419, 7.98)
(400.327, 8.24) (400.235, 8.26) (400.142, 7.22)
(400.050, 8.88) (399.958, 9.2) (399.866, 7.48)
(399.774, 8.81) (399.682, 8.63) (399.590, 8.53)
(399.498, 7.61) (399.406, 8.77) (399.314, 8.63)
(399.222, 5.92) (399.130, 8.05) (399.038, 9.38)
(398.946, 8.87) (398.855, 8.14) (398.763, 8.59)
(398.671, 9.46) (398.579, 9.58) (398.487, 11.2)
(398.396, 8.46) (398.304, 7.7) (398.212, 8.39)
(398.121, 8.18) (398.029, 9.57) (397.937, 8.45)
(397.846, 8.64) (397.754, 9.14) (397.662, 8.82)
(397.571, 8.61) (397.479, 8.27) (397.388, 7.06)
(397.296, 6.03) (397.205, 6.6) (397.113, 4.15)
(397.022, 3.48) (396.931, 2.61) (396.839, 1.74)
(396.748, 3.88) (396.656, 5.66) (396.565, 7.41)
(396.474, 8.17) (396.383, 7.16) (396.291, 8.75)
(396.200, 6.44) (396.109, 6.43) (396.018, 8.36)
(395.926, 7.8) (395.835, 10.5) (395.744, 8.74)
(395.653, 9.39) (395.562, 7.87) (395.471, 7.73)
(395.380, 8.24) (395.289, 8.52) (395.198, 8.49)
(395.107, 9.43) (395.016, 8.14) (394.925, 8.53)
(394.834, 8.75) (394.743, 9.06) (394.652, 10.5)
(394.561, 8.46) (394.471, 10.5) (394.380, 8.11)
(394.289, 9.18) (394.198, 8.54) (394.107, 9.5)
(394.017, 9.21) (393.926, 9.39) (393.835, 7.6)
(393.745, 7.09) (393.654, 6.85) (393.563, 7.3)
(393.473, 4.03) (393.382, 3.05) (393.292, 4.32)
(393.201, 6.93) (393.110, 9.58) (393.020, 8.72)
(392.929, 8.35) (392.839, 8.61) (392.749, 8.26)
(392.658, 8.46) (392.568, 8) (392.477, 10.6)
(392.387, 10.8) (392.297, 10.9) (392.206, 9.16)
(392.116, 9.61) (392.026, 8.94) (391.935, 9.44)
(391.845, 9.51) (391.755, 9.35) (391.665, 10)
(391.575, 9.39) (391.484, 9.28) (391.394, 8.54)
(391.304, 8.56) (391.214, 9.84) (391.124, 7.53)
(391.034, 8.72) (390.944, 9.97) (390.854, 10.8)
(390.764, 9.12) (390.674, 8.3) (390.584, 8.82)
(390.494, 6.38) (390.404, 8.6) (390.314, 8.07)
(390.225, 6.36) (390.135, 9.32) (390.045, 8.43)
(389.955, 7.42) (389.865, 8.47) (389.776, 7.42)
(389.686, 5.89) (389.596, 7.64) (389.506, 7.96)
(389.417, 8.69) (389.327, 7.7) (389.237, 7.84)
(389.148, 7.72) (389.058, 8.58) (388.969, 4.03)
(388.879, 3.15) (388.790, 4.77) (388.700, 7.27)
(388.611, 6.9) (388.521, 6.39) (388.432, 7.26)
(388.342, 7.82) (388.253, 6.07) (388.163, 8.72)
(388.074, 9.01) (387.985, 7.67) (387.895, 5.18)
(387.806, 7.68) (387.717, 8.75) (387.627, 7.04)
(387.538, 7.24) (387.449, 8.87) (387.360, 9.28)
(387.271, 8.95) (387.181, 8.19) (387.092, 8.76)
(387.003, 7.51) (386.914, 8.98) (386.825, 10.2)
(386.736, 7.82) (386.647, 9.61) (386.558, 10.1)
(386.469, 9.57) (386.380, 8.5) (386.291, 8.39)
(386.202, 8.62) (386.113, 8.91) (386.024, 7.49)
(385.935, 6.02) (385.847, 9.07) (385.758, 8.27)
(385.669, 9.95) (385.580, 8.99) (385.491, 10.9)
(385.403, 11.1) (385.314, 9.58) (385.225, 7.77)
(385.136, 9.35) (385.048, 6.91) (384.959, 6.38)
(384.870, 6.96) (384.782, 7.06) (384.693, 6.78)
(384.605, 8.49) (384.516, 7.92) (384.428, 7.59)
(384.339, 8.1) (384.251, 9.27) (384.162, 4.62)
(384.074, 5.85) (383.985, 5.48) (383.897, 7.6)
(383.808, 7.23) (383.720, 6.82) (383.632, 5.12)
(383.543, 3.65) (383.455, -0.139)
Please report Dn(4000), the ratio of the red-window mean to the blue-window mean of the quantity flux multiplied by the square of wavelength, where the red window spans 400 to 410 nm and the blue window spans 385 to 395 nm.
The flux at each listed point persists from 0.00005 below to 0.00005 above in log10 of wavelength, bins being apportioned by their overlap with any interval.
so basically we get 1.14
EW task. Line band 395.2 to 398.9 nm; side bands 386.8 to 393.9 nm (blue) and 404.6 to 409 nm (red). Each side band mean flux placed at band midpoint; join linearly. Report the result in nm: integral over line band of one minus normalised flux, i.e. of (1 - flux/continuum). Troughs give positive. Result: 0.31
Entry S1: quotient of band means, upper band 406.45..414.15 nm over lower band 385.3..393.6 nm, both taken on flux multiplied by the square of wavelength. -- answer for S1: 1.1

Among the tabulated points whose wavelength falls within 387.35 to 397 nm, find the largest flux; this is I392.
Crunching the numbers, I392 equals 10.9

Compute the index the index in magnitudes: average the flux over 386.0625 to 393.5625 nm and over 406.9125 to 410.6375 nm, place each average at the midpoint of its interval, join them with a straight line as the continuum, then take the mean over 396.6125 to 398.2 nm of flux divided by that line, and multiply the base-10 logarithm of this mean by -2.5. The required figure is 0.24 mag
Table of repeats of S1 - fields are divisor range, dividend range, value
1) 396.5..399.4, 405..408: 1.19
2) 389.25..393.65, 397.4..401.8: 1.07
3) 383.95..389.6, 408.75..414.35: 1.20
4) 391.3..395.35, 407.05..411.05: 1.04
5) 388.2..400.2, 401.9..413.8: 1.15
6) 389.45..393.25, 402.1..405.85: 1.10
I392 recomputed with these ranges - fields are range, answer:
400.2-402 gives 10.4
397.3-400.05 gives 11.2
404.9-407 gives 9.58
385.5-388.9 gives 10.2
